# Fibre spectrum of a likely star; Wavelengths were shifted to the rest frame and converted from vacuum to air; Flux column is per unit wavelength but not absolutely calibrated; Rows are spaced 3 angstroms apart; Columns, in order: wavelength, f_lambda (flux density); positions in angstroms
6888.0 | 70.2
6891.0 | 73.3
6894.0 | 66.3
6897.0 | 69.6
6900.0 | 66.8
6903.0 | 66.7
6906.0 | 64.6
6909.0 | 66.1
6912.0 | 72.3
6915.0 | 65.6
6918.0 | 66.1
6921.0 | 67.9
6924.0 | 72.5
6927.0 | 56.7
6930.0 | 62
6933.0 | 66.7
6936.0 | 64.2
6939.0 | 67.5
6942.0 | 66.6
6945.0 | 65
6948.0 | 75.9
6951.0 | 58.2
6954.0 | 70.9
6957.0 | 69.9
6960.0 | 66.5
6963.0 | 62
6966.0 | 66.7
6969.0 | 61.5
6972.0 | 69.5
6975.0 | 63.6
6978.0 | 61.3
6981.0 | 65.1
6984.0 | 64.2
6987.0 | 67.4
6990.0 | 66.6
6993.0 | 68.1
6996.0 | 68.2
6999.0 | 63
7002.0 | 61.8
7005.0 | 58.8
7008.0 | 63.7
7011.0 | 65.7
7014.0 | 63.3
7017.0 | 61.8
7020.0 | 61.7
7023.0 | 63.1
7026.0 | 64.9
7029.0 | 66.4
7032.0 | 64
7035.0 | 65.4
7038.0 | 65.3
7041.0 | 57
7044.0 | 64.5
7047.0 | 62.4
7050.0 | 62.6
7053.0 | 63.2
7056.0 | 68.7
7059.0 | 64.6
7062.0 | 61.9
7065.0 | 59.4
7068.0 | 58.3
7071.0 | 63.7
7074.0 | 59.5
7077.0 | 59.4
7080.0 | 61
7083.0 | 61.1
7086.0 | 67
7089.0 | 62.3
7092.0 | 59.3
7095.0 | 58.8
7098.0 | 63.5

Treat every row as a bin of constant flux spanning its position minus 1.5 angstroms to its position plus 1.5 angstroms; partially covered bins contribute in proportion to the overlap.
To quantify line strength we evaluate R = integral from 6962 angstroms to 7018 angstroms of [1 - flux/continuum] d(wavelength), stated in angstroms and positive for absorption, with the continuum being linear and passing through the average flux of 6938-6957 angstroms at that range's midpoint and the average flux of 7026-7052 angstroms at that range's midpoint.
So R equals 1.11 angstroms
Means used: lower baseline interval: 67.5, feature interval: 64.4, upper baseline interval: 63.5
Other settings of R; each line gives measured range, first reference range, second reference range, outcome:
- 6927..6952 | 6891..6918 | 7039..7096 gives 0.35 angstroms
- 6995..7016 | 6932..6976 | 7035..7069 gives 0.36 angstroms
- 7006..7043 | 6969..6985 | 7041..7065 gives 0.14 angstroms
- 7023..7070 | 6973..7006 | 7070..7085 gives -0.72 angstroms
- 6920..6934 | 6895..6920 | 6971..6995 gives 0.38 angstroms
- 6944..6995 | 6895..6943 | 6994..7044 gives -0.91 angstroms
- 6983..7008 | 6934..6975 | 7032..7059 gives 0.18 angstroms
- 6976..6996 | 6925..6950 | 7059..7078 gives -0.58 angstroms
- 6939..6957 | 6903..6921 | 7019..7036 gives -0.38 angstroms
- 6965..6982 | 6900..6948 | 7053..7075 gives 0.11 angstroms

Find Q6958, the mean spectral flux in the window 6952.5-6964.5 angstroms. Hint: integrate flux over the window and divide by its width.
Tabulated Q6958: 67.3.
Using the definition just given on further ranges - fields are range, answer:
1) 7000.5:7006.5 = 60.3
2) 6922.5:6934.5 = 64.5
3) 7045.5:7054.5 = 62.7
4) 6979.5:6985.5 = 64.6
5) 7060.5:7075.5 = 60.6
